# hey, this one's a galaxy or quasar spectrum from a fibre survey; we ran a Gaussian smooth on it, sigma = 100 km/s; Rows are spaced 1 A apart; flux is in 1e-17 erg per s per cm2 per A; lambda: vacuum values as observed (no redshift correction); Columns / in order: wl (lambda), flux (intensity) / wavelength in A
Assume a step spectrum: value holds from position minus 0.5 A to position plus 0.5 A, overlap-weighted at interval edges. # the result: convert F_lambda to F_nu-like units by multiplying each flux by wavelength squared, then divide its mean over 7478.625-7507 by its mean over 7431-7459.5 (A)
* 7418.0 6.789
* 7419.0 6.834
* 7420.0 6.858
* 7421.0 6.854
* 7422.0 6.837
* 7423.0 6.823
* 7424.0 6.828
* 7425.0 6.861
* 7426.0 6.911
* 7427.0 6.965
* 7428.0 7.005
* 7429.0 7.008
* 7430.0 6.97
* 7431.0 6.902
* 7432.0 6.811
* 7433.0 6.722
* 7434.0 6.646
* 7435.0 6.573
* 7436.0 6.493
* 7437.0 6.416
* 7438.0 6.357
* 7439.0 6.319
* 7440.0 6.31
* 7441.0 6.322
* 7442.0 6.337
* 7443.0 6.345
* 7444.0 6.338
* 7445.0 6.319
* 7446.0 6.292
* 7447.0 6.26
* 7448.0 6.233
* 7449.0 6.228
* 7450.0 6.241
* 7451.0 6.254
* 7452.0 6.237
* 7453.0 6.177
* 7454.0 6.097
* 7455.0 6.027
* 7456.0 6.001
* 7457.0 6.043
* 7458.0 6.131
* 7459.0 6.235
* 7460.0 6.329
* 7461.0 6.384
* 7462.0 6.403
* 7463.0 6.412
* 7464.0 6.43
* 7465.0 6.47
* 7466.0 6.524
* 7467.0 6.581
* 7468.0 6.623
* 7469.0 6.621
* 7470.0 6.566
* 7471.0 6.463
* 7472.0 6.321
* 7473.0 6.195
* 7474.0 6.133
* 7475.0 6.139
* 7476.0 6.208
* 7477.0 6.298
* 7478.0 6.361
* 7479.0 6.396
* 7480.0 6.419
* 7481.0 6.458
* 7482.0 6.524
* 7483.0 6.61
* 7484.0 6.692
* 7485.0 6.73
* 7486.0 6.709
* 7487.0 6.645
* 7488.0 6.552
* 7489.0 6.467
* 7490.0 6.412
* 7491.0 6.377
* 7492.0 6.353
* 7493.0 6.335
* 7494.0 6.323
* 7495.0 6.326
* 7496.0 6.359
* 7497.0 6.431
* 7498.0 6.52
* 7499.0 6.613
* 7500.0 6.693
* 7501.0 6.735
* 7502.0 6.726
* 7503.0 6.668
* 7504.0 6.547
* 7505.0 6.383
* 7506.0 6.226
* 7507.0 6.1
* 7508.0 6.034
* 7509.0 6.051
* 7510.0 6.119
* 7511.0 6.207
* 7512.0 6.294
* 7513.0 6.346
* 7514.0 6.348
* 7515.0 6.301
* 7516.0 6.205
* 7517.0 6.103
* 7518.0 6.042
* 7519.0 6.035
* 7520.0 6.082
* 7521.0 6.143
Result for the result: 1.0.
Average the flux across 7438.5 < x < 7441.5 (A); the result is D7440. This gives 6.32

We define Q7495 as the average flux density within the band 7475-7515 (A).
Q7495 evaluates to 6.42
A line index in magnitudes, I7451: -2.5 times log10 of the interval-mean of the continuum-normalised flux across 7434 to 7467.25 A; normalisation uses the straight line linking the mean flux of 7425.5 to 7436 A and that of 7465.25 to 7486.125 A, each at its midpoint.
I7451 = 0.06 mag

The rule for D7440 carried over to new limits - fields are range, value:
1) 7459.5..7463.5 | 6.38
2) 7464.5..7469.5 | 6.56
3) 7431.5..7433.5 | 6.77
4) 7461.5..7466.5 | 6.45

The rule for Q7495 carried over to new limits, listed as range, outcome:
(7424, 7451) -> 6.55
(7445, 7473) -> 6.32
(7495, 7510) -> 6.42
